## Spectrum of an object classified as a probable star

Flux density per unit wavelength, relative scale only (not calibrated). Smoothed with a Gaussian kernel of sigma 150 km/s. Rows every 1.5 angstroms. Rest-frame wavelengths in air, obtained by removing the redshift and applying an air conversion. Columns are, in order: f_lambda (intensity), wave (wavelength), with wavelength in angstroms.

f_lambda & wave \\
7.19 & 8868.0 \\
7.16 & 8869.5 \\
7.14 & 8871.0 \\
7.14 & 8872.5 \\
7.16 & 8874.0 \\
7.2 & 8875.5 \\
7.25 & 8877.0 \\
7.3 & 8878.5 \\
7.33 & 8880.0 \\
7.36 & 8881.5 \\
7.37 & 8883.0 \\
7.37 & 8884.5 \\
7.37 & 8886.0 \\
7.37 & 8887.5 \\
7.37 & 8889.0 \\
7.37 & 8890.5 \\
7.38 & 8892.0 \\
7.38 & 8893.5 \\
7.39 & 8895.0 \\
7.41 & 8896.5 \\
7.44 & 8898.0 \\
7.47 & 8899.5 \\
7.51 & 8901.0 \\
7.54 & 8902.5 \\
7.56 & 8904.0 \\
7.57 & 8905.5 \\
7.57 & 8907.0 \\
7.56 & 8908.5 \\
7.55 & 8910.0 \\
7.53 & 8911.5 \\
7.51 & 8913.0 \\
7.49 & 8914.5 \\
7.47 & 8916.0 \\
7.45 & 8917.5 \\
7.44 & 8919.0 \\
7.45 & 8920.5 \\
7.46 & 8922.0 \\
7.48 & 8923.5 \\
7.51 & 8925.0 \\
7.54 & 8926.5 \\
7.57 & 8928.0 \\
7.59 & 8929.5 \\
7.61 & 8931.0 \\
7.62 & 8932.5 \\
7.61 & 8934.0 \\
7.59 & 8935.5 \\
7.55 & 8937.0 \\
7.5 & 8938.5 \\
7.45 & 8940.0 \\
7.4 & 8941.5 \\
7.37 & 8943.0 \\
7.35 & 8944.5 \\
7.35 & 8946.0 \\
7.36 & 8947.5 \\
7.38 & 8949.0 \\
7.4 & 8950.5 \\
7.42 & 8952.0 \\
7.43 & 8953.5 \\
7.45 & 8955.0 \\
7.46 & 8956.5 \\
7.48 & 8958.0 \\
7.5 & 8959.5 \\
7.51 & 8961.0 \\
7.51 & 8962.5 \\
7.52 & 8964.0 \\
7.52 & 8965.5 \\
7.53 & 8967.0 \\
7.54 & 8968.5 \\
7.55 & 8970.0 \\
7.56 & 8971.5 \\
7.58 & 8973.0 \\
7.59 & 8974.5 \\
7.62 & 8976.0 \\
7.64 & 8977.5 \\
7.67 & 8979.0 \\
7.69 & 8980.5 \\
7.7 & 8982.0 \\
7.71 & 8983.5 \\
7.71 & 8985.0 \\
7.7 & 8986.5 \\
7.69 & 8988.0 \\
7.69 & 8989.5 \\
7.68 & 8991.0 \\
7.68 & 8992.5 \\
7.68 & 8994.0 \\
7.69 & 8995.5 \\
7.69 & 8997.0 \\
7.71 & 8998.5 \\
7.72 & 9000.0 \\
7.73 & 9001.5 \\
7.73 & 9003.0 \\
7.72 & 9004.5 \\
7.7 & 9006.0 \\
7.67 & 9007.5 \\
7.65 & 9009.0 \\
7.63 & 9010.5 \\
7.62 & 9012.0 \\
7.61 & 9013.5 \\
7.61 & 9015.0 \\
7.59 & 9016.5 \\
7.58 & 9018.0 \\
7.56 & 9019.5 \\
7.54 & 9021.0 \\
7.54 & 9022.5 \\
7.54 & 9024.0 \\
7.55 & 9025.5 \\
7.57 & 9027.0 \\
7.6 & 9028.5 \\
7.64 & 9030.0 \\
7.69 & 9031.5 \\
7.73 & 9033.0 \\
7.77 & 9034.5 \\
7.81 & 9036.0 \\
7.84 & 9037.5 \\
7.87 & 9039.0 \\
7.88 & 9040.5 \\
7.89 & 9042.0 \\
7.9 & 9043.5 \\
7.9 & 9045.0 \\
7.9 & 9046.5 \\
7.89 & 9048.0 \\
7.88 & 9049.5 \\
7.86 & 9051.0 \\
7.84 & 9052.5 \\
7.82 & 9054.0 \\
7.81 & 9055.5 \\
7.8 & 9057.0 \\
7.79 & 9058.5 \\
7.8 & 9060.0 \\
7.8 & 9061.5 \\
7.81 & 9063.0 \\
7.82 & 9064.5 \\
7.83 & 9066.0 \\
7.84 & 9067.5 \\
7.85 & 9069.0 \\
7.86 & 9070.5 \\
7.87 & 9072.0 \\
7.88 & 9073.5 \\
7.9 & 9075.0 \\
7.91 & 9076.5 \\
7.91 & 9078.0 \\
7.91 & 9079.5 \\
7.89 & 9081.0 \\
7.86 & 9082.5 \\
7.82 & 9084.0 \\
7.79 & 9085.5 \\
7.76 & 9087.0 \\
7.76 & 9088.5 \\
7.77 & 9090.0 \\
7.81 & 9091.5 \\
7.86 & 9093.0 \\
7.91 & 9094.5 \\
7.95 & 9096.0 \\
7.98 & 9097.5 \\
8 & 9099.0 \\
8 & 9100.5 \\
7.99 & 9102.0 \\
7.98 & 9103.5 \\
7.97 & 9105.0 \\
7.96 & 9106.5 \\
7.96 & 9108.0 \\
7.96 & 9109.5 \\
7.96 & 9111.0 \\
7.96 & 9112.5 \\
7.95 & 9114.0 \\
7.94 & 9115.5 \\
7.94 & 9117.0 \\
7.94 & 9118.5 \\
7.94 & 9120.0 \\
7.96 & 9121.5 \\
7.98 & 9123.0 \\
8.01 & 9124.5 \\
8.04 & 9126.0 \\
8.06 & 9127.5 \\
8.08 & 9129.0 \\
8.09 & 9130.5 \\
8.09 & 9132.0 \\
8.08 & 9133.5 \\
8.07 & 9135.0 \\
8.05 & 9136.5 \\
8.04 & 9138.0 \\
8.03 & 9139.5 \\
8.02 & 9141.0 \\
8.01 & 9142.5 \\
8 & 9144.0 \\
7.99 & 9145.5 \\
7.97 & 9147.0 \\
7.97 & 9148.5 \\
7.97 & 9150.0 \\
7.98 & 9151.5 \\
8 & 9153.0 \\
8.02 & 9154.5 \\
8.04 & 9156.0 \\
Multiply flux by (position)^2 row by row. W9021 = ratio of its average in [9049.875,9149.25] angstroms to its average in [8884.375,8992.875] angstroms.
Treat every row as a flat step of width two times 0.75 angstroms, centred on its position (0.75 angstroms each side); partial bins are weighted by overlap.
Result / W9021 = 1.1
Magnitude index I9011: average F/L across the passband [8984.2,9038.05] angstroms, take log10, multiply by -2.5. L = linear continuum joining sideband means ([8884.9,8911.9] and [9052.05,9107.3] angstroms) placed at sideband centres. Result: 0.007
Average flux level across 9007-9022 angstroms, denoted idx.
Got 7.6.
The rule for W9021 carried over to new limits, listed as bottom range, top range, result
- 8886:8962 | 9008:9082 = 1.07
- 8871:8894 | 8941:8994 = 1.05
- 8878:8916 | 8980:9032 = 1.05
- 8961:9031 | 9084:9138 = 1.07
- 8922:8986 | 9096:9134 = 1.10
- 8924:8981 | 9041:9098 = 1.07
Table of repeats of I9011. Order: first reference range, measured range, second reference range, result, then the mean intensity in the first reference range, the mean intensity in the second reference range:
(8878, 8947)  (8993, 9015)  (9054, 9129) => 0.001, 7.47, 7.9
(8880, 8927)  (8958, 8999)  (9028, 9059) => 0.004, 7.46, 7.82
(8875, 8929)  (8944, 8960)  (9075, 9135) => 0.022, 7.44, 7.94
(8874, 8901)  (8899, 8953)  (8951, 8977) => -0.008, 7.36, 7.52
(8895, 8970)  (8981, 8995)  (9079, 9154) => -0.009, 7.49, 7.96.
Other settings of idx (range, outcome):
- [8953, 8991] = 7.58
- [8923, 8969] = 7.49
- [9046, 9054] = 7.87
